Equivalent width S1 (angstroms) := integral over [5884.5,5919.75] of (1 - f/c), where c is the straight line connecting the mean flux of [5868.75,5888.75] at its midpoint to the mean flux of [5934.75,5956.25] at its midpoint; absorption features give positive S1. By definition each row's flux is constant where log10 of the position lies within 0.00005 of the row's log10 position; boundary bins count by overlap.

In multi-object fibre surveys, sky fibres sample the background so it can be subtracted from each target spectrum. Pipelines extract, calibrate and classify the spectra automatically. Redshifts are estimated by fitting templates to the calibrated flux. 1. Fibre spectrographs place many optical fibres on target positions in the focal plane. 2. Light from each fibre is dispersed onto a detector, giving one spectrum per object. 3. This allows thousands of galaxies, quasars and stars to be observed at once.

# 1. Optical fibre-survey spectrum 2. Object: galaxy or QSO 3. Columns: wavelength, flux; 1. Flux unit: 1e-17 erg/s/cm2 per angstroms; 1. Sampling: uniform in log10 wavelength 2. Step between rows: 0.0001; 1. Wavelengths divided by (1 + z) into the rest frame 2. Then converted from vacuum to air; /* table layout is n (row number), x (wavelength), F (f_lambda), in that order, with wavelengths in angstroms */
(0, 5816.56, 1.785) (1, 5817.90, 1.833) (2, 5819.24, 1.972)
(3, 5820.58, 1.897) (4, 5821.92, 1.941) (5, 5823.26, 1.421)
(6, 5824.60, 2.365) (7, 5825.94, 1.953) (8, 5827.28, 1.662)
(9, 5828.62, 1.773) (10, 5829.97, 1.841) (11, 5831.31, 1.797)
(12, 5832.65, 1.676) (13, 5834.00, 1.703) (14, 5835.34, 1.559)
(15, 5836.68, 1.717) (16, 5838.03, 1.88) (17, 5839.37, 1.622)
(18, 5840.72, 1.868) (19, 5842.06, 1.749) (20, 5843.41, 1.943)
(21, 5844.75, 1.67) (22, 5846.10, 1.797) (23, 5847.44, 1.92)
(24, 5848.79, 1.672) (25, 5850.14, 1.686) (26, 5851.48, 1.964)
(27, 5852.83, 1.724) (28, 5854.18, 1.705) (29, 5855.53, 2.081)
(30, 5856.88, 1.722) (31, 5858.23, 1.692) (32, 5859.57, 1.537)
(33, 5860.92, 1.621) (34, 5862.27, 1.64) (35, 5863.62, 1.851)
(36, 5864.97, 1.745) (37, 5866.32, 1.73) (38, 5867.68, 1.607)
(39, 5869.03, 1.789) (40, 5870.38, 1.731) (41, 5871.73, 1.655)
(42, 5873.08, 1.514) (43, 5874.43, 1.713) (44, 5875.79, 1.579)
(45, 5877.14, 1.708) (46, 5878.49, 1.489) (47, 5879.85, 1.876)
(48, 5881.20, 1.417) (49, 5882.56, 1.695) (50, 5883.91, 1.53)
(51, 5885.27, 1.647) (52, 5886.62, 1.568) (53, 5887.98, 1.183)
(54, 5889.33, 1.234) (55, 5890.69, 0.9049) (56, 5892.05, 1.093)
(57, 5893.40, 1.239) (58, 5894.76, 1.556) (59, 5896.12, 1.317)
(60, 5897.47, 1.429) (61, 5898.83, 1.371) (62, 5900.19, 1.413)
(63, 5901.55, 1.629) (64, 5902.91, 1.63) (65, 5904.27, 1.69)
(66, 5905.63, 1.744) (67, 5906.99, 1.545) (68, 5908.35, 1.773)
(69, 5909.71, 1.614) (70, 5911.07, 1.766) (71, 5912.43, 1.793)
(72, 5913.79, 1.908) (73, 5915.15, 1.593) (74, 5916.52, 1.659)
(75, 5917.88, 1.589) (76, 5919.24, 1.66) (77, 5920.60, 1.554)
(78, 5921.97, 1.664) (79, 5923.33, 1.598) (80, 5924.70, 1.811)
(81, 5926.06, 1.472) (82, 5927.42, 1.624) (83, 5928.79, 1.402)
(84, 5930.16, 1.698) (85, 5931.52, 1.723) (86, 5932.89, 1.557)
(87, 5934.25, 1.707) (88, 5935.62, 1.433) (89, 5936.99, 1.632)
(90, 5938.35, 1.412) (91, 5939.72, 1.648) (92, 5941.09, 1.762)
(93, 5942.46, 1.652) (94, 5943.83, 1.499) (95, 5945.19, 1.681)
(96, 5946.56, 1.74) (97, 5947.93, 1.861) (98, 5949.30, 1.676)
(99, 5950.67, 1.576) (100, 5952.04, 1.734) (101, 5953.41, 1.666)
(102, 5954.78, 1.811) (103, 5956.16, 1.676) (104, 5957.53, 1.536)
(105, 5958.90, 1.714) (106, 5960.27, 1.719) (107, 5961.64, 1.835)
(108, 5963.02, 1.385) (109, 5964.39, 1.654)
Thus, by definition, 2.2 angstroms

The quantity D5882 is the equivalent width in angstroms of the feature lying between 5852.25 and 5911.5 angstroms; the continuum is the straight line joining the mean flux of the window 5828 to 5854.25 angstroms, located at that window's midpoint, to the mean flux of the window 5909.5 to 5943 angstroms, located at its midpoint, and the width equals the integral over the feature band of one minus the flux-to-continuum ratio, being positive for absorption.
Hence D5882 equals 4.2 angstroms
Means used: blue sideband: 1.76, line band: 1.58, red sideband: 1.64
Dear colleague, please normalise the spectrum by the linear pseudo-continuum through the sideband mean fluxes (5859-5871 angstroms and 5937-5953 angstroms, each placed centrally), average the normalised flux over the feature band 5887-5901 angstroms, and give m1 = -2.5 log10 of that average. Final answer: 0.29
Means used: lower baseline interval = 1.69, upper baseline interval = 1.66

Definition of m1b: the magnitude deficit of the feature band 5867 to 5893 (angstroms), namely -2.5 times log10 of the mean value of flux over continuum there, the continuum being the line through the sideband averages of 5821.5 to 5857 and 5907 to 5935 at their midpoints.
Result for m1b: 0.14 mag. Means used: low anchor 1.79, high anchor 1.66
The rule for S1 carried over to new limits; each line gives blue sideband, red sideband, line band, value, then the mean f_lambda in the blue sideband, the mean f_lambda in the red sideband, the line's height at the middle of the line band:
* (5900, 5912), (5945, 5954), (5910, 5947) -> 1.0 angstroms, 1.66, 1.71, 1.68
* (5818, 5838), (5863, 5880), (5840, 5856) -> -0.5 angstroms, 1.81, 1.68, 1.75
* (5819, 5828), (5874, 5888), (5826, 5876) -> 0.2 angstroms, 1.88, 1.6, 1.75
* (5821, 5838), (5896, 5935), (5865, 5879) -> 0.4 angstroms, 1.79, 1.62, 1.71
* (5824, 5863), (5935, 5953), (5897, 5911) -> 0.8 angstroms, 1.78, 1.64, 1.69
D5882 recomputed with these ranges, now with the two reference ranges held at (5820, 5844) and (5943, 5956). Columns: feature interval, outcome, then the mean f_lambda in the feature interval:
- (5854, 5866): 0.3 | 1.73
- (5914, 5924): 0.5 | 1.63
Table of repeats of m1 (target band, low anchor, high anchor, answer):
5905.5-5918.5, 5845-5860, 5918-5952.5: -0.02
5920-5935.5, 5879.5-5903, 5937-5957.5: -0.02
